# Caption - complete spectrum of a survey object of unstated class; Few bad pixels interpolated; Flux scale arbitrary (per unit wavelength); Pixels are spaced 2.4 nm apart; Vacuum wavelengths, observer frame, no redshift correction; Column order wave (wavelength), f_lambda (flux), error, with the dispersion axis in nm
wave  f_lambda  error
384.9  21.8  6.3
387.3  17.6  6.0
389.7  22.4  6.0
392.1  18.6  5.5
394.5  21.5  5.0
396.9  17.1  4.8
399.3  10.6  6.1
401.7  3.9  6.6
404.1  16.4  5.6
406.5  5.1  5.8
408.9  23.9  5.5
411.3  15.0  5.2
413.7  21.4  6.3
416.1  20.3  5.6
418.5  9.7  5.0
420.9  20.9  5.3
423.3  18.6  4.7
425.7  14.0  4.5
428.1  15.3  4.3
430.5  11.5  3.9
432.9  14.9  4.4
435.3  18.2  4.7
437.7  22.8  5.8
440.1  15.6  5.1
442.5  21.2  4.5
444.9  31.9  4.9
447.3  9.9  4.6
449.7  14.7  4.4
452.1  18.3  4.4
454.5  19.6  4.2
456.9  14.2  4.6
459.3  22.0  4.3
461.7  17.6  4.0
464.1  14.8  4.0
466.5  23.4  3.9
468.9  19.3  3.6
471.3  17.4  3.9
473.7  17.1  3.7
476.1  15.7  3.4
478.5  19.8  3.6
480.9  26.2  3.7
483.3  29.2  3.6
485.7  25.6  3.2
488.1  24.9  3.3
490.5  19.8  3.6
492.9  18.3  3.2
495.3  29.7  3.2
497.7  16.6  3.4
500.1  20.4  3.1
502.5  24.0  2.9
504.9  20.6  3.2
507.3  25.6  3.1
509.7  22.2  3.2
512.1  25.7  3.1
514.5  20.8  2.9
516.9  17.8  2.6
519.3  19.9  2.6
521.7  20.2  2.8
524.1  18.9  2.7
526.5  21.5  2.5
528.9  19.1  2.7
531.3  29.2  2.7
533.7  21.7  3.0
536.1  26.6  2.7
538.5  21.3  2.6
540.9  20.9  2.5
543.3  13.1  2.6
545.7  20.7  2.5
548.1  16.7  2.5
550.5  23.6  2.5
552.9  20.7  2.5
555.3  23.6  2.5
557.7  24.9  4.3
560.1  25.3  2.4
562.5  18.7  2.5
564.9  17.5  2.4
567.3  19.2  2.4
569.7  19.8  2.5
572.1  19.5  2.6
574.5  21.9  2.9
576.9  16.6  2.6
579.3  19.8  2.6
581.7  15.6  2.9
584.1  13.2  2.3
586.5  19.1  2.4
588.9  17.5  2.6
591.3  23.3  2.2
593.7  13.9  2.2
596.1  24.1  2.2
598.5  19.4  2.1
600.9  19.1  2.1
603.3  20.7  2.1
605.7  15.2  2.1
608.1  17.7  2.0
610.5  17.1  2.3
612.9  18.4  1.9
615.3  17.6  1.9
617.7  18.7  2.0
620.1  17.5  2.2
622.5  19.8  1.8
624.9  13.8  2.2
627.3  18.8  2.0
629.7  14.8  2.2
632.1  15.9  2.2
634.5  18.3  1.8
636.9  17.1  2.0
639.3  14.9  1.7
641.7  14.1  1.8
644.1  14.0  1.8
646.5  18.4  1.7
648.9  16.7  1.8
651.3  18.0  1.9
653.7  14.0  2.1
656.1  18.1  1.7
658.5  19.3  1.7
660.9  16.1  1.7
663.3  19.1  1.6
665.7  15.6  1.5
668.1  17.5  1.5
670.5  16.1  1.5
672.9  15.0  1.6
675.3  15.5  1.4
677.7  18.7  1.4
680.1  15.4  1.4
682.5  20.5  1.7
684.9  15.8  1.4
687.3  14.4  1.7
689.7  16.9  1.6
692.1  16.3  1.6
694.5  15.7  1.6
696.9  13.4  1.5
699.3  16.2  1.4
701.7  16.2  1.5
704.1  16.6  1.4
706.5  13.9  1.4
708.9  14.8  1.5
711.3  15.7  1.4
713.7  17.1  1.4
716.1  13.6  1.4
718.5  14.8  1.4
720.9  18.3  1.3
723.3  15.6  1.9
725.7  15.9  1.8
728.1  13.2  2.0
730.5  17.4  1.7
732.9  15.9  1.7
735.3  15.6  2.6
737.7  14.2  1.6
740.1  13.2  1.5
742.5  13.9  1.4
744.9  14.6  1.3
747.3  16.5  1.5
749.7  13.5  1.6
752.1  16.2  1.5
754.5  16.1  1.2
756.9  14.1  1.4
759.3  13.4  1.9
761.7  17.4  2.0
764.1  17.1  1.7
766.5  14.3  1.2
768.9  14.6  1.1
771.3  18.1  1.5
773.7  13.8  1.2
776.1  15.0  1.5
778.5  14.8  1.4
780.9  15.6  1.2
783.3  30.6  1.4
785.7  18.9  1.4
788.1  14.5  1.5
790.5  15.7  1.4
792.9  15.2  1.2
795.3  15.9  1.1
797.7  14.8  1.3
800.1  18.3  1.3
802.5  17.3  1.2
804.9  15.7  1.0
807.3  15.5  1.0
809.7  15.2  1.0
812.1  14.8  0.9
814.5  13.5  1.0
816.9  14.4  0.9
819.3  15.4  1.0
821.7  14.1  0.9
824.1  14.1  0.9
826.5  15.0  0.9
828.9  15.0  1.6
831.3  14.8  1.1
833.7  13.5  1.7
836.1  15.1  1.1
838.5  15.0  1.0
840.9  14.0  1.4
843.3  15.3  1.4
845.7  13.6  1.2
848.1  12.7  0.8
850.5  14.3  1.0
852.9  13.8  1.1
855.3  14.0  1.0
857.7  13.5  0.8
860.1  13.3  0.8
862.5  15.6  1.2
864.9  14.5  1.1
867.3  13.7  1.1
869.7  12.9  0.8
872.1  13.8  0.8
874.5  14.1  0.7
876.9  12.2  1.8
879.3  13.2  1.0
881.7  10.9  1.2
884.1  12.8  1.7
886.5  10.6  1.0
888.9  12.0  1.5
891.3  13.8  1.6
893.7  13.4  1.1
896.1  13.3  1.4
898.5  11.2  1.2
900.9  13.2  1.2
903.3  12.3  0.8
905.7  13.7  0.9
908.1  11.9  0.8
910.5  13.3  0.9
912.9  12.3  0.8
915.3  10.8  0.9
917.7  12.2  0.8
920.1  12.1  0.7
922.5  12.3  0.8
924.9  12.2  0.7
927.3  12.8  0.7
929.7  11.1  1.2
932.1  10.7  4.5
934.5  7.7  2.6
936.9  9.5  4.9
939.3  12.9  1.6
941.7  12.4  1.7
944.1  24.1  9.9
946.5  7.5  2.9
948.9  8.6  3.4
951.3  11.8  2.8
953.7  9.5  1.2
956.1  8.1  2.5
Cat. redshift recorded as 0.192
